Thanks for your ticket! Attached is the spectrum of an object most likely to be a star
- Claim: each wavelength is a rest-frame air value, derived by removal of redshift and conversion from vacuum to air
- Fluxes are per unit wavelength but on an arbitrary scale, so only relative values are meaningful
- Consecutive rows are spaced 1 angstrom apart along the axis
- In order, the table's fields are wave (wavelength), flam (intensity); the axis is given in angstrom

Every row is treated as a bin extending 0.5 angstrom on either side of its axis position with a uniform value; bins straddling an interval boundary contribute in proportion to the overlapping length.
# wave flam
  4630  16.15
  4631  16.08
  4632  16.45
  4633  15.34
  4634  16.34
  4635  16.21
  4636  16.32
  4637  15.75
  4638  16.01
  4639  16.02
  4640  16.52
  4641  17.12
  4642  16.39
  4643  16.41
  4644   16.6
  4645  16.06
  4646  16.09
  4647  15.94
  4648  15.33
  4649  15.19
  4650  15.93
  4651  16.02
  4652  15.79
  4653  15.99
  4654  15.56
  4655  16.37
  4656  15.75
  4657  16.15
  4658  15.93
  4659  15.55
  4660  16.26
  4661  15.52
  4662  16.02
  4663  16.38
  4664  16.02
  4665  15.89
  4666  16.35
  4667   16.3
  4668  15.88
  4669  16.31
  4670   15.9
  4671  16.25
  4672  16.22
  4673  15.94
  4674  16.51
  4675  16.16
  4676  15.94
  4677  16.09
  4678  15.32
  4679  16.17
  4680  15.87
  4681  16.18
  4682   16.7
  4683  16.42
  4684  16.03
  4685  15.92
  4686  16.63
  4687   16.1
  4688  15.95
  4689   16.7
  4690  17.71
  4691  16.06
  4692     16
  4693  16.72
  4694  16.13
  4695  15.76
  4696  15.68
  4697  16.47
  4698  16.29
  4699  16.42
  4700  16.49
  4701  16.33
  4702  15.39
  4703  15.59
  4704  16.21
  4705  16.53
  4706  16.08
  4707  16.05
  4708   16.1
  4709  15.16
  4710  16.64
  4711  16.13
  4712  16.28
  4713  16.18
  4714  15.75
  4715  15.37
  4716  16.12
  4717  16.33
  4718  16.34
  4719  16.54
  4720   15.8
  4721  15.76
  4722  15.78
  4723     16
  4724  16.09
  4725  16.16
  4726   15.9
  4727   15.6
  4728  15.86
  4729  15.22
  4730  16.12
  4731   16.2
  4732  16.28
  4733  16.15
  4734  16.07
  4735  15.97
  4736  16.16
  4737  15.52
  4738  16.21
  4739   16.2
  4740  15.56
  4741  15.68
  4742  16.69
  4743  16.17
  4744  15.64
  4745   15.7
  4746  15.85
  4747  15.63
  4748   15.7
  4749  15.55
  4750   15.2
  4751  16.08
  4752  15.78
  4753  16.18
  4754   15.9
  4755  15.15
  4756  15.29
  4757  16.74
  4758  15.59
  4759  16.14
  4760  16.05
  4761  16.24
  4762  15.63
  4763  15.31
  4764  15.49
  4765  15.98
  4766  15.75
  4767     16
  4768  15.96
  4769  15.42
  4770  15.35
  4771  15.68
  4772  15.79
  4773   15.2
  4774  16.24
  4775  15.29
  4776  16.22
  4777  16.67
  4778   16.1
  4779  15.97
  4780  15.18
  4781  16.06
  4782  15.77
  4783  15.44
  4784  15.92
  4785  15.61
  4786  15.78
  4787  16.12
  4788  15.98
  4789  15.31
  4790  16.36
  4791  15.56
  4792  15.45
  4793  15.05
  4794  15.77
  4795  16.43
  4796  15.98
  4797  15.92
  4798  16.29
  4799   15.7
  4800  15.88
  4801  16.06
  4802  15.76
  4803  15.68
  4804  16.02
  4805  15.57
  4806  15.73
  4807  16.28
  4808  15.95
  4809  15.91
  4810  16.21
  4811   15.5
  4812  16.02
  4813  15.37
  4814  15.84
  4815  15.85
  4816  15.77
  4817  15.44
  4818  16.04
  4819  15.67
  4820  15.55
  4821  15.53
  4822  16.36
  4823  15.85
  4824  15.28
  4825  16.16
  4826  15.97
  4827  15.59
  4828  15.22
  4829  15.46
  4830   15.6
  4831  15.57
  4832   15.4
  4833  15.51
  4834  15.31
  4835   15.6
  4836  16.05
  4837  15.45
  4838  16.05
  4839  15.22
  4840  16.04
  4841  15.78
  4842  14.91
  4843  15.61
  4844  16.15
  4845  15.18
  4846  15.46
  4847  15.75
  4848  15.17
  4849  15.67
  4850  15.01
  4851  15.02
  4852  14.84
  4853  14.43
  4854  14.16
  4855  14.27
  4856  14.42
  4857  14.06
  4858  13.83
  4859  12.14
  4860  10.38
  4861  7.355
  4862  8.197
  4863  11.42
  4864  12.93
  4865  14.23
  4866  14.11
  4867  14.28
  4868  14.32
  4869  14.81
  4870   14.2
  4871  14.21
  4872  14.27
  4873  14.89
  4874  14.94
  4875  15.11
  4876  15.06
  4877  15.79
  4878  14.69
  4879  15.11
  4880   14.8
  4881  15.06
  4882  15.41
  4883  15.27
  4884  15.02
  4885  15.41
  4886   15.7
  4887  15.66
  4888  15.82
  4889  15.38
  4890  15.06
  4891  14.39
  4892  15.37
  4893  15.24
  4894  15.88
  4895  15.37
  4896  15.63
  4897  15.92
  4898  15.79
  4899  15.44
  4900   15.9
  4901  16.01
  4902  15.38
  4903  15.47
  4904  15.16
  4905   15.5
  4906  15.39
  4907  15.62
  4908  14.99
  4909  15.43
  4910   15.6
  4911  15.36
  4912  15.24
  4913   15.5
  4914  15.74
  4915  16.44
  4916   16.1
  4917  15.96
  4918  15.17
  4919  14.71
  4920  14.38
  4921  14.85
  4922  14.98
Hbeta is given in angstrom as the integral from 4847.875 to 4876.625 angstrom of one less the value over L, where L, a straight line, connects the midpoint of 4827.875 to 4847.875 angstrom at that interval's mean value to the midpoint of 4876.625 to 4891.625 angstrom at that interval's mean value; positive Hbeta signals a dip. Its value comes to 3.15 angstrom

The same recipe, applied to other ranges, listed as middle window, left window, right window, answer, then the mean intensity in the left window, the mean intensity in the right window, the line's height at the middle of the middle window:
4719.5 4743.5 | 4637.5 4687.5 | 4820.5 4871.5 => -0.7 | 16.1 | 14.6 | 15.5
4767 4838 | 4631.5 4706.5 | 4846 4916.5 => -2.4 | 16.1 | 14.7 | 15.3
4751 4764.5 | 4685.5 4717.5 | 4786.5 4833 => 0.1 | 16.2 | 15.8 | 16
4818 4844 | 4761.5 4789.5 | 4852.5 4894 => -1.4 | 15.8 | 14.2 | 14.9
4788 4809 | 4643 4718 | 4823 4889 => -0.9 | 16.1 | 14.7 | 15.2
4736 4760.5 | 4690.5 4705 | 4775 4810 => 0.2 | 16.1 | 15.9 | 16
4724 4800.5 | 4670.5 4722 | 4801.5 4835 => 0.4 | 16.1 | 15.7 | 15.9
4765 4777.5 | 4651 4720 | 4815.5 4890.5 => -0.3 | 16.1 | 14.8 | 15.5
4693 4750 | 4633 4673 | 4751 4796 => -0.3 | 16.1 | 15.8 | 15.9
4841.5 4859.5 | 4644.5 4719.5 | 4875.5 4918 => 0.9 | 16.1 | 15.5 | 15.6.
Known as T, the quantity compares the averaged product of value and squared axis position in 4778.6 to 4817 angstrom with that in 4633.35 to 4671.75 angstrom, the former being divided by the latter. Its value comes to 1.05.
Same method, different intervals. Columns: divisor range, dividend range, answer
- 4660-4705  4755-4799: 1.02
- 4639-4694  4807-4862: 1.00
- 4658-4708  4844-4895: 0.97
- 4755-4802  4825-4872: 0.94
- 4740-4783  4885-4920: 1.04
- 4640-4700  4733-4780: 1.02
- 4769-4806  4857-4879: 0.88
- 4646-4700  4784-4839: 1.04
